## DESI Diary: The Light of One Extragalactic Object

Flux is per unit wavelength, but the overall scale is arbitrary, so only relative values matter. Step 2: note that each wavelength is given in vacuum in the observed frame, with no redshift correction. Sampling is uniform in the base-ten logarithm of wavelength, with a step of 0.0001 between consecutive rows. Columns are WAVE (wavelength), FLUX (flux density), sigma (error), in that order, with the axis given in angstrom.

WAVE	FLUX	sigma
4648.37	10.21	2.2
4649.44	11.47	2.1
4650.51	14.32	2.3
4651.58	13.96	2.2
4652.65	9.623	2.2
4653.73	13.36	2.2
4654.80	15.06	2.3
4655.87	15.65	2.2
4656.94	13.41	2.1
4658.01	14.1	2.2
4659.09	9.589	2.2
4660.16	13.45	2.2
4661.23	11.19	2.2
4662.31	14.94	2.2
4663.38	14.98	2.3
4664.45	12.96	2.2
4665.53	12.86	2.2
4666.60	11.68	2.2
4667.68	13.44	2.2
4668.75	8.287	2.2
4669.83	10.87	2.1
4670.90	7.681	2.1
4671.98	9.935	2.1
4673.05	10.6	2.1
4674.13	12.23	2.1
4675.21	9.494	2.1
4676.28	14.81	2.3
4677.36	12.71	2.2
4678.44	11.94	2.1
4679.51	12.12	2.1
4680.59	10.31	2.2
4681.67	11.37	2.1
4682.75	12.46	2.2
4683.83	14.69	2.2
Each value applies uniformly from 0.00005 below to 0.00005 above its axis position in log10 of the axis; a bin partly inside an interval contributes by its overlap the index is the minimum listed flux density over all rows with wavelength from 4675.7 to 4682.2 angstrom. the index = 10.31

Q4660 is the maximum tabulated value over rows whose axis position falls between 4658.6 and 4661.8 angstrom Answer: 13.45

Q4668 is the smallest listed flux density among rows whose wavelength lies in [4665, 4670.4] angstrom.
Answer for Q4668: 8.287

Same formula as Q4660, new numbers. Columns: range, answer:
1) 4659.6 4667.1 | 14.98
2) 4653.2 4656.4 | 15.65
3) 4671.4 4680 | 14.81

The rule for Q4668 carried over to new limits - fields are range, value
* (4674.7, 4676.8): 9.494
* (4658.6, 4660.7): 9.589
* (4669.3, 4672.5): 7.681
